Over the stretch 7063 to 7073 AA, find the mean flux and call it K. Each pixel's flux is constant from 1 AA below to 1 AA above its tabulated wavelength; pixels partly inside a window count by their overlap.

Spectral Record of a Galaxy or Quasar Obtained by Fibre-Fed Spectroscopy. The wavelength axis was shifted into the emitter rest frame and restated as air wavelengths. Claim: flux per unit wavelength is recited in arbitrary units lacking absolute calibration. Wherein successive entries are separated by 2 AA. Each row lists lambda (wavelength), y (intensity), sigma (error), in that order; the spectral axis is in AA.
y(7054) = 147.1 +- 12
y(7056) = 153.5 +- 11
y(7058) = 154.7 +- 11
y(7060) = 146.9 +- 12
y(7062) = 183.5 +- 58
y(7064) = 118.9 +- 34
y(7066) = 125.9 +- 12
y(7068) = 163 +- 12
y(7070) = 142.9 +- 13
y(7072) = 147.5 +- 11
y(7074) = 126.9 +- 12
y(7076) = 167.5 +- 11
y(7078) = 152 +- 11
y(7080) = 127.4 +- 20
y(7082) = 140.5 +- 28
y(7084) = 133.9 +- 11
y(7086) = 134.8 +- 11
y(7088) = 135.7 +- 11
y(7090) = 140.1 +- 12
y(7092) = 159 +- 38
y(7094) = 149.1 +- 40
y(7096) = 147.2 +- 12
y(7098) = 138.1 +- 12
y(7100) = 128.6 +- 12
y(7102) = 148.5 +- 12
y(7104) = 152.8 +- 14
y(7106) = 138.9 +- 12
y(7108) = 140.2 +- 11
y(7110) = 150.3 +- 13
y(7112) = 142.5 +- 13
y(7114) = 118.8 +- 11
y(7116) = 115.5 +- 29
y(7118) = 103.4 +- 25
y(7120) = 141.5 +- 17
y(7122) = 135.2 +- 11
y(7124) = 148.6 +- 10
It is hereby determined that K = 140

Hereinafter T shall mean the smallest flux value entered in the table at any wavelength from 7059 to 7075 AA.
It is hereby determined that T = 118.9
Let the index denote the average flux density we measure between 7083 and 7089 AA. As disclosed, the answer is 135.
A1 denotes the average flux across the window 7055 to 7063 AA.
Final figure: 160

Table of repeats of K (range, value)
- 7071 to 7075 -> 137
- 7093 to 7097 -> 148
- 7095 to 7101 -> 138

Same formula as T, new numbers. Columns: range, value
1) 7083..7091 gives 133.9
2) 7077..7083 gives 127.4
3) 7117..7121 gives 103.4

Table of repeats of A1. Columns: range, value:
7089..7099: 147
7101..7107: 147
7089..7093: 150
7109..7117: 132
